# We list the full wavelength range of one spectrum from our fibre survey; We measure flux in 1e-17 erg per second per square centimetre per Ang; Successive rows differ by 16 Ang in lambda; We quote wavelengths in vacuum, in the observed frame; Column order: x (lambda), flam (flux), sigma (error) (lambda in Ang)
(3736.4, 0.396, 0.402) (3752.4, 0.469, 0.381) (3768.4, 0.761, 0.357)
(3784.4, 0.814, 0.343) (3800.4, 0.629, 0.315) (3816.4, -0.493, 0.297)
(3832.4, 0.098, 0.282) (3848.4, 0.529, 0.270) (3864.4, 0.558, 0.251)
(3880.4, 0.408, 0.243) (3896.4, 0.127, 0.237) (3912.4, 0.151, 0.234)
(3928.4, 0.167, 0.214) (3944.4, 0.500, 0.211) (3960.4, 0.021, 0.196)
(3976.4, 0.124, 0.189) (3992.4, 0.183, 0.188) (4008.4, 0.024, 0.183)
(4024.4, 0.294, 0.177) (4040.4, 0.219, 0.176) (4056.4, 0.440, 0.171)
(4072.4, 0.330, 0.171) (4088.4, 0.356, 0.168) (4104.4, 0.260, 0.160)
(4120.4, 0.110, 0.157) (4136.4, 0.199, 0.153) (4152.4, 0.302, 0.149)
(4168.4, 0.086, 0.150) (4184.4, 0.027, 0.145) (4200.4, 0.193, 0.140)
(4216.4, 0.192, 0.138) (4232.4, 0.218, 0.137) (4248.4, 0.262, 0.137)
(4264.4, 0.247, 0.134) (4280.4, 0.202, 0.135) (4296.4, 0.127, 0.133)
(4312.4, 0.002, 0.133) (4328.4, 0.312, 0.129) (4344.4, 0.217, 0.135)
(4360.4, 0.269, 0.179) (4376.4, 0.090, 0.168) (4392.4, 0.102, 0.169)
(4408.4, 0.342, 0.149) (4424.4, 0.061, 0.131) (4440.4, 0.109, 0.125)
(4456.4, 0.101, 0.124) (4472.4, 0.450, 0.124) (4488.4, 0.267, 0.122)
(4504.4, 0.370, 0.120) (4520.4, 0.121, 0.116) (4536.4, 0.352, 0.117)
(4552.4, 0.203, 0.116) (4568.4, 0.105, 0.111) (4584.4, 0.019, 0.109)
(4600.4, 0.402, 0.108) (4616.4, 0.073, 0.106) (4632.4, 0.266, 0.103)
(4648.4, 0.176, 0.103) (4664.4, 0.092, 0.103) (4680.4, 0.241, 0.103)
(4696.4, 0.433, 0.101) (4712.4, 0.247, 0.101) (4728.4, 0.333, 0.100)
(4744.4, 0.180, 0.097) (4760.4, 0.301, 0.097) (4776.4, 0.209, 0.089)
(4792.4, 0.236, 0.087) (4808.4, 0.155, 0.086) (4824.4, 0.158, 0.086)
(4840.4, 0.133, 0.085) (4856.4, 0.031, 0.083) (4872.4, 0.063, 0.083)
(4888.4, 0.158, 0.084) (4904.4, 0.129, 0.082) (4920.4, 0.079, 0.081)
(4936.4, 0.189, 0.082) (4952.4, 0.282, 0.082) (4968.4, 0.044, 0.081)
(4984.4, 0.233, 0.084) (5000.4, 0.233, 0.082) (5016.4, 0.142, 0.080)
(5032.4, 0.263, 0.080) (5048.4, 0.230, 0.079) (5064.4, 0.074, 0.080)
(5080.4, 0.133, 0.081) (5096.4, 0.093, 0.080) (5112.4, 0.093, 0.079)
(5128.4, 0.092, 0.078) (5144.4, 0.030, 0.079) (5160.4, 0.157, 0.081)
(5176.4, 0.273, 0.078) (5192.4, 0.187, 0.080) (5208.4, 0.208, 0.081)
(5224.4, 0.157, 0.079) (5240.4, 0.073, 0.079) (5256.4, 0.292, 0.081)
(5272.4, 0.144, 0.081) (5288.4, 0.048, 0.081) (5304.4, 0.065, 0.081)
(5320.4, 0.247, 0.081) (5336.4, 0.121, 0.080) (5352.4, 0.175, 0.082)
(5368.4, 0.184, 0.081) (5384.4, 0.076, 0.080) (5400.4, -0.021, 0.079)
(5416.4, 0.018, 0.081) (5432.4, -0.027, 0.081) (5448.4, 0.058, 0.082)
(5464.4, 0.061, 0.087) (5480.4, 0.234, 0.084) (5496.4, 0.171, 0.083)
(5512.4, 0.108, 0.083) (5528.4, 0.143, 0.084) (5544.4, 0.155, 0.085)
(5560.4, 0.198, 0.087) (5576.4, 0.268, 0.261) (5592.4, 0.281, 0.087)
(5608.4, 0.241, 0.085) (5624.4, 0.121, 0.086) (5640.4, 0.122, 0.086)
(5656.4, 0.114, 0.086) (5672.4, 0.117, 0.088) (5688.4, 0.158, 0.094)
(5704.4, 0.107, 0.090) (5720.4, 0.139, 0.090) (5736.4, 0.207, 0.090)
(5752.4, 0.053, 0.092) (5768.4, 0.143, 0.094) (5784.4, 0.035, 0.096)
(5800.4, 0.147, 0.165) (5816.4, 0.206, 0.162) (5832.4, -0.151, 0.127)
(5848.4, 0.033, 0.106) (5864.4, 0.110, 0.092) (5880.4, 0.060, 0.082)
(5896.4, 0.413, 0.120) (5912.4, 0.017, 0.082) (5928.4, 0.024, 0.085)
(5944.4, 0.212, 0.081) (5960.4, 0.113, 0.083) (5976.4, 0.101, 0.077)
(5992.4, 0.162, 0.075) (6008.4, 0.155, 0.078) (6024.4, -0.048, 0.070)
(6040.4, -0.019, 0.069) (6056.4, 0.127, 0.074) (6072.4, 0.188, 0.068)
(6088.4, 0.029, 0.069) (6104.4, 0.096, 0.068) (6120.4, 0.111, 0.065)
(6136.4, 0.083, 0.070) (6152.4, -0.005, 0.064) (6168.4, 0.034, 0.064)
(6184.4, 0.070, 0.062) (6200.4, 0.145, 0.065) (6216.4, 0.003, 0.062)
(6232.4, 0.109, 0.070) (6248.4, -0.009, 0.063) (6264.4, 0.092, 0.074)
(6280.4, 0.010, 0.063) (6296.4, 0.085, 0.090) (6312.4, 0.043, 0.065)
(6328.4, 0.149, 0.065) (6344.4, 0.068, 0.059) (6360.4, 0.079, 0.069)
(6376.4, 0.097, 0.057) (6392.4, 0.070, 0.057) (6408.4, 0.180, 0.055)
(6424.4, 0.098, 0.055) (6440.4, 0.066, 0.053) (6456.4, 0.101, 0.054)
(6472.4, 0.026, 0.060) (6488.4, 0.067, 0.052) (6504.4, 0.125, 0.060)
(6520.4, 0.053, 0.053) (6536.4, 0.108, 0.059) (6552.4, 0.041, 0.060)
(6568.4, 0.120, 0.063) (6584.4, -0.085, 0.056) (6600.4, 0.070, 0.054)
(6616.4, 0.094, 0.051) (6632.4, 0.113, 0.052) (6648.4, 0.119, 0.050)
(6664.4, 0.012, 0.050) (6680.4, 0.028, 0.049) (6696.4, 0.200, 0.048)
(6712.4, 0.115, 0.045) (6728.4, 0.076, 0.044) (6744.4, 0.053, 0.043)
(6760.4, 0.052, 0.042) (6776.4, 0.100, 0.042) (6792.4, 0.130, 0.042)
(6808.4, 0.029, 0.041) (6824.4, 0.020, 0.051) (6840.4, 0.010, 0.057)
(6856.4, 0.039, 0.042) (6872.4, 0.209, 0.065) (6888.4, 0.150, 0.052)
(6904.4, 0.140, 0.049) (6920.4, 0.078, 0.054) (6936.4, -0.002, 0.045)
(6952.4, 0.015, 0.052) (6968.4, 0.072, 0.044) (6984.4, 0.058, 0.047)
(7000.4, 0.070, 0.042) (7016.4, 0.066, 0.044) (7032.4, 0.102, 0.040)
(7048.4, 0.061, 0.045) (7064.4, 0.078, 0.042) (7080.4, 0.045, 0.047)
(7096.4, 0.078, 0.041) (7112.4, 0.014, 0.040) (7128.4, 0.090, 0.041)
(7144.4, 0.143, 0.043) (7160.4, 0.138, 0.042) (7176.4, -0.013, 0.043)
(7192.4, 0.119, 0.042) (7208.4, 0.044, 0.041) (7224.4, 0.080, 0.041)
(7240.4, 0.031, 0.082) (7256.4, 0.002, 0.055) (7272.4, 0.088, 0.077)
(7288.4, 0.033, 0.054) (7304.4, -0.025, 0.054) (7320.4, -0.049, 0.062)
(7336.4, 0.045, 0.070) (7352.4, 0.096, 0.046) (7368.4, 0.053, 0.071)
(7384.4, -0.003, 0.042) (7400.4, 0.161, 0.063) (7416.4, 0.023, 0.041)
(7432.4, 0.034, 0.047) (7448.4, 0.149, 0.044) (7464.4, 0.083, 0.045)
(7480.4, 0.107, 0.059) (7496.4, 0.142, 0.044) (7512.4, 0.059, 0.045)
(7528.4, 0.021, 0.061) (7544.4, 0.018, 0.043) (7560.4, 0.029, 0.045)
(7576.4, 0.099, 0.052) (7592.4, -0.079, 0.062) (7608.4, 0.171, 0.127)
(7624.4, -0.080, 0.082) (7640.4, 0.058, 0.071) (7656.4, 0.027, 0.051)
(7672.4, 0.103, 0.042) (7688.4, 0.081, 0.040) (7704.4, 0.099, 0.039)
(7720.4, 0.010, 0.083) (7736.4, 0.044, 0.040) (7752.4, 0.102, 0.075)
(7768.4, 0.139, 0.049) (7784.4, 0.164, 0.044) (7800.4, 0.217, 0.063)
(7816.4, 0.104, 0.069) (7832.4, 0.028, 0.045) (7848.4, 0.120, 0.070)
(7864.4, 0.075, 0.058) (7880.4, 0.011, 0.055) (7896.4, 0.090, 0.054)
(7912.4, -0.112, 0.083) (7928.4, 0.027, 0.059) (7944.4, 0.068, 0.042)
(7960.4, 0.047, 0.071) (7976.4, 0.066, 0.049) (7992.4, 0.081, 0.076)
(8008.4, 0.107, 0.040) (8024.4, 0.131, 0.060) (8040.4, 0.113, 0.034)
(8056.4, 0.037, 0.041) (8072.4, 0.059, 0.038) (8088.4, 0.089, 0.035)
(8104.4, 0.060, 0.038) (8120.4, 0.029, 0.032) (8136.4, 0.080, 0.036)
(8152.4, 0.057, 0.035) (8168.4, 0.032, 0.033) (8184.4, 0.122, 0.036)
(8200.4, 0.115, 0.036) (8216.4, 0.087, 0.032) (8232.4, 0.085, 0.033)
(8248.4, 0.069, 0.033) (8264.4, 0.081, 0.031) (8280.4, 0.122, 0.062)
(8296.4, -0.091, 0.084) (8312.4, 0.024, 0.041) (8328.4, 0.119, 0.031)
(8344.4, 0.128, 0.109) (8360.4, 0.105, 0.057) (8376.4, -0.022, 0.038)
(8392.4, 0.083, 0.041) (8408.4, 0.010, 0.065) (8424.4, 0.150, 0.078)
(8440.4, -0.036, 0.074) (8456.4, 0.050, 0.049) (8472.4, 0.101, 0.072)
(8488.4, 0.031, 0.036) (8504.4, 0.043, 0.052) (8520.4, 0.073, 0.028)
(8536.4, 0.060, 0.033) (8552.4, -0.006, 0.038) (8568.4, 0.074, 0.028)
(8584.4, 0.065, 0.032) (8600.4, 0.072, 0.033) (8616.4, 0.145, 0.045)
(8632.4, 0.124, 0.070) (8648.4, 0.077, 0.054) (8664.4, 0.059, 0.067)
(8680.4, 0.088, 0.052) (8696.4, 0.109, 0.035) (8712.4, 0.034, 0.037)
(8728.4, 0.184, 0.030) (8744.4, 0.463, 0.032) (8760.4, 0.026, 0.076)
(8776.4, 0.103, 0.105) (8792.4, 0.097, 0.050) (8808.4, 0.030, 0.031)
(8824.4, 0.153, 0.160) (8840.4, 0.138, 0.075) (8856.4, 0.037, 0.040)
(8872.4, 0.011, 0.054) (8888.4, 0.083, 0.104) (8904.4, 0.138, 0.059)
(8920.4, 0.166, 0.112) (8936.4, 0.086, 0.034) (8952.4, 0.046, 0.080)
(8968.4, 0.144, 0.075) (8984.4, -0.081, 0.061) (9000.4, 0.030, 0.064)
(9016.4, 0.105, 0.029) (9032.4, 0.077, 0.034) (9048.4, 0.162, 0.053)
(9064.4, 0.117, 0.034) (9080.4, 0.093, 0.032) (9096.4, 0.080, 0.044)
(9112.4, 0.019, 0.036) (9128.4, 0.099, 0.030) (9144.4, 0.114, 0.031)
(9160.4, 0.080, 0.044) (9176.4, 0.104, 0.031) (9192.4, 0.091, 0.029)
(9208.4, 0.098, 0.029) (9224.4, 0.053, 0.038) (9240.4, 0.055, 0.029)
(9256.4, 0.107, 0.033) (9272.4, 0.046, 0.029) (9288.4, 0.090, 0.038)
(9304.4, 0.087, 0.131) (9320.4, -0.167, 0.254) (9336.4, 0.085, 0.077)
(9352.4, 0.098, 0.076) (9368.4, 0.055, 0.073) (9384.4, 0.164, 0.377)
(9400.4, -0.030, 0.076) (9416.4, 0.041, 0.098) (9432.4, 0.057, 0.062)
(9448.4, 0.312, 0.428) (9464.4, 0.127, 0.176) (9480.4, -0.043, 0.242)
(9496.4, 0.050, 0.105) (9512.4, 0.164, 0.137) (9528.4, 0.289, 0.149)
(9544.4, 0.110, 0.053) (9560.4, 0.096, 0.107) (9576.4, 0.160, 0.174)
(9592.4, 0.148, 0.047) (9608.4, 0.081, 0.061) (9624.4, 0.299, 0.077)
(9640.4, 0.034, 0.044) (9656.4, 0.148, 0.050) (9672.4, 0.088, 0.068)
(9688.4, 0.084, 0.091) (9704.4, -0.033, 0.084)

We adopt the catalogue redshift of 1.34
